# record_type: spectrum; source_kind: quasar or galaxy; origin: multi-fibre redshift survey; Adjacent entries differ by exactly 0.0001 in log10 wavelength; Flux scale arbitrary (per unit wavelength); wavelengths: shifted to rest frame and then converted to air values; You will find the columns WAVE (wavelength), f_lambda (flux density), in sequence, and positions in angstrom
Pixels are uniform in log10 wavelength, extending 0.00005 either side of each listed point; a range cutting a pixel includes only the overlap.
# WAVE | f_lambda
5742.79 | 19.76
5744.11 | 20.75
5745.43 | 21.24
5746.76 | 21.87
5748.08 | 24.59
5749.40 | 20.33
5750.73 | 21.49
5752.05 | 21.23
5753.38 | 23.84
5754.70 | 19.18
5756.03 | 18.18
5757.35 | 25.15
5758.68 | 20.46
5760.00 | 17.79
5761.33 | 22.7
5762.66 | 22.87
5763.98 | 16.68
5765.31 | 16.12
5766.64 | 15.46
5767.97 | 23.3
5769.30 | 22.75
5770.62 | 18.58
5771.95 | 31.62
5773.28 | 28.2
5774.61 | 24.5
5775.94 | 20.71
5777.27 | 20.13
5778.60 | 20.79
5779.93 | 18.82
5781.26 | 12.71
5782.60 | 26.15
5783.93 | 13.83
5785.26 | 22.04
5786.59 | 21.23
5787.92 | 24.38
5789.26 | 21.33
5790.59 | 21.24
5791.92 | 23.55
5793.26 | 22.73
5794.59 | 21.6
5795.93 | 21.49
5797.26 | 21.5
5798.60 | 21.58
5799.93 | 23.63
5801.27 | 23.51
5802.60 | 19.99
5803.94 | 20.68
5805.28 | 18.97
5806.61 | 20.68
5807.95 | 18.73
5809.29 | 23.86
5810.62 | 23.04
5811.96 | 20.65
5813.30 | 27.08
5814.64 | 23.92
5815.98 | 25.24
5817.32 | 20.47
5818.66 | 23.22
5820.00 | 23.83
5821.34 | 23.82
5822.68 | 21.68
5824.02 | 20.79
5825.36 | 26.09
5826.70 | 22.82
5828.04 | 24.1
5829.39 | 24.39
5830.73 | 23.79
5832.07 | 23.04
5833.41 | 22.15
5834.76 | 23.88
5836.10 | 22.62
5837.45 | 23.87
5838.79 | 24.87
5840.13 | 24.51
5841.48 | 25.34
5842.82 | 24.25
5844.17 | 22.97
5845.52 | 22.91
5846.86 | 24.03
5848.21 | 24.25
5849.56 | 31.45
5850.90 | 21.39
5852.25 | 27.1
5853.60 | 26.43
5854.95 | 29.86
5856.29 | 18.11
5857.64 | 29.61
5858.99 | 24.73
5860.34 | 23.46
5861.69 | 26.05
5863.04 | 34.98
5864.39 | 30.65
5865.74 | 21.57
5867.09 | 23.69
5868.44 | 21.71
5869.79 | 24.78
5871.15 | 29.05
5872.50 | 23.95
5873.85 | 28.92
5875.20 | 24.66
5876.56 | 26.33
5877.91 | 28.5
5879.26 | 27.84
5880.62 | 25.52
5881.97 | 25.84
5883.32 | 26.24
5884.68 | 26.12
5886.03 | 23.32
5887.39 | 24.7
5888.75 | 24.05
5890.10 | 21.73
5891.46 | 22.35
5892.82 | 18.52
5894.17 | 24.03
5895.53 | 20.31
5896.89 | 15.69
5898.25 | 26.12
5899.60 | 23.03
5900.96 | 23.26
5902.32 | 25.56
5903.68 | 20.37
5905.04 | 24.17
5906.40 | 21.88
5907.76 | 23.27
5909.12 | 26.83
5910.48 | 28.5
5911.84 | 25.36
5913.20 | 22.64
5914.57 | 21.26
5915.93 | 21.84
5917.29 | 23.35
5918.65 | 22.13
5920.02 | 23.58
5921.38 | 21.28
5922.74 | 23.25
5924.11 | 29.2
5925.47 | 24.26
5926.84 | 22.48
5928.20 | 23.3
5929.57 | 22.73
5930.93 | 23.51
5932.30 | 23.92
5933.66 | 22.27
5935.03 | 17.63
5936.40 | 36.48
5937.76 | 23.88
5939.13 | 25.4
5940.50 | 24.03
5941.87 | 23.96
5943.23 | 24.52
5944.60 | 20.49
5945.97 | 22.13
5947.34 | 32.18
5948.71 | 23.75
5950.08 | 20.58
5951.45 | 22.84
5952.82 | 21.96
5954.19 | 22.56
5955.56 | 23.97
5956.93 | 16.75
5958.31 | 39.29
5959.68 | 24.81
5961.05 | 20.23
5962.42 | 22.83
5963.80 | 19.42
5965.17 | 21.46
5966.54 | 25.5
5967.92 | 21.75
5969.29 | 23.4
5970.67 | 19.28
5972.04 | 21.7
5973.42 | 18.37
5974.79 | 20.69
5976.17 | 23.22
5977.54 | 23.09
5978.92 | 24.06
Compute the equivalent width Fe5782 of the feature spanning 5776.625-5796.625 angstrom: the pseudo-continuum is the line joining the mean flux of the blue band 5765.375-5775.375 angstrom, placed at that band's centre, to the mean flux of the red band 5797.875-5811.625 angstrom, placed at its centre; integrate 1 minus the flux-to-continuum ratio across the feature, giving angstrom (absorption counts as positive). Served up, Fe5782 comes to 1.3 angstrom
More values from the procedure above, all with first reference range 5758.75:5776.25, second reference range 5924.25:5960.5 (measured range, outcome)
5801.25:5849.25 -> -1.30 angstrom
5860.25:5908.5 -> -2.34 angstrom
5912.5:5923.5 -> 0.66 angstrom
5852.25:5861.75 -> -1.06 angstrom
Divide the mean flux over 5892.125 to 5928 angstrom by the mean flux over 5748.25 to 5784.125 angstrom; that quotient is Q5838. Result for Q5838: 1.10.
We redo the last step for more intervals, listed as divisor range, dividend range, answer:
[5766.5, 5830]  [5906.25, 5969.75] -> 1.07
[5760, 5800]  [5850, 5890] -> 1.21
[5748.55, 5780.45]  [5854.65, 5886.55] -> 1.22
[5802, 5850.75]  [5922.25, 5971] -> 1.02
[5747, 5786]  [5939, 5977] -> 1.10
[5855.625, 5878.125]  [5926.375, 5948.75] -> 0.94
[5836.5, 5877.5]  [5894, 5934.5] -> 0.91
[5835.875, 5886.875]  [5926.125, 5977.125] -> 0.91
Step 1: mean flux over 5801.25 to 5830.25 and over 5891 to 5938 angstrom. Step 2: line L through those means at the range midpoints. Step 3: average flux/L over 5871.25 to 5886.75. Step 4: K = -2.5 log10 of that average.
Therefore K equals -0.14 mag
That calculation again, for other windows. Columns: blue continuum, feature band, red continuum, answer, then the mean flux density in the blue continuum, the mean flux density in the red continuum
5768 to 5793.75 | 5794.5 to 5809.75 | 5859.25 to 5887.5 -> 0.08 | 21.9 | 26.1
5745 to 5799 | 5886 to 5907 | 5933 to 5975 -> 0.02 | 21.3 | 23.4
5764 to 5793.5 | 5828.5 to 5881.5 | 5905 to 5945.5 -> -0.12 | 21.2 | 23.9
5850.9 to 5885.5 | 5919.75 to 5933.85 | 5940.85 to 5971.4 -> 0.03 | 26.1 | 23.4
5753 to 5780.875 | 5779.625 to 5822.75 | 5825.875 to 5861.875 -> 0.05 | 21.2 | 24.5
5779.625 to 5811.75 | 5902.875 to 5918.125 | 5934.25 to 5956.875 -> -0.01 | 21.2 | 23.9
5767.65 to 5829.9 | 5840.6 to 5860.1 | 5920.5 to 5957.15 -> -0.11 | 22.2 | 23.8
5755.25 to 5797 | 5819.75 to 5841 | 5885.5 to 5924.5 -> -0.07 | 21.2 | 23.1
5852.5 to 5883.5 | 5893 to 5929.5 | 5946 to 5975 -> 0.07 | 26.2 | 23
